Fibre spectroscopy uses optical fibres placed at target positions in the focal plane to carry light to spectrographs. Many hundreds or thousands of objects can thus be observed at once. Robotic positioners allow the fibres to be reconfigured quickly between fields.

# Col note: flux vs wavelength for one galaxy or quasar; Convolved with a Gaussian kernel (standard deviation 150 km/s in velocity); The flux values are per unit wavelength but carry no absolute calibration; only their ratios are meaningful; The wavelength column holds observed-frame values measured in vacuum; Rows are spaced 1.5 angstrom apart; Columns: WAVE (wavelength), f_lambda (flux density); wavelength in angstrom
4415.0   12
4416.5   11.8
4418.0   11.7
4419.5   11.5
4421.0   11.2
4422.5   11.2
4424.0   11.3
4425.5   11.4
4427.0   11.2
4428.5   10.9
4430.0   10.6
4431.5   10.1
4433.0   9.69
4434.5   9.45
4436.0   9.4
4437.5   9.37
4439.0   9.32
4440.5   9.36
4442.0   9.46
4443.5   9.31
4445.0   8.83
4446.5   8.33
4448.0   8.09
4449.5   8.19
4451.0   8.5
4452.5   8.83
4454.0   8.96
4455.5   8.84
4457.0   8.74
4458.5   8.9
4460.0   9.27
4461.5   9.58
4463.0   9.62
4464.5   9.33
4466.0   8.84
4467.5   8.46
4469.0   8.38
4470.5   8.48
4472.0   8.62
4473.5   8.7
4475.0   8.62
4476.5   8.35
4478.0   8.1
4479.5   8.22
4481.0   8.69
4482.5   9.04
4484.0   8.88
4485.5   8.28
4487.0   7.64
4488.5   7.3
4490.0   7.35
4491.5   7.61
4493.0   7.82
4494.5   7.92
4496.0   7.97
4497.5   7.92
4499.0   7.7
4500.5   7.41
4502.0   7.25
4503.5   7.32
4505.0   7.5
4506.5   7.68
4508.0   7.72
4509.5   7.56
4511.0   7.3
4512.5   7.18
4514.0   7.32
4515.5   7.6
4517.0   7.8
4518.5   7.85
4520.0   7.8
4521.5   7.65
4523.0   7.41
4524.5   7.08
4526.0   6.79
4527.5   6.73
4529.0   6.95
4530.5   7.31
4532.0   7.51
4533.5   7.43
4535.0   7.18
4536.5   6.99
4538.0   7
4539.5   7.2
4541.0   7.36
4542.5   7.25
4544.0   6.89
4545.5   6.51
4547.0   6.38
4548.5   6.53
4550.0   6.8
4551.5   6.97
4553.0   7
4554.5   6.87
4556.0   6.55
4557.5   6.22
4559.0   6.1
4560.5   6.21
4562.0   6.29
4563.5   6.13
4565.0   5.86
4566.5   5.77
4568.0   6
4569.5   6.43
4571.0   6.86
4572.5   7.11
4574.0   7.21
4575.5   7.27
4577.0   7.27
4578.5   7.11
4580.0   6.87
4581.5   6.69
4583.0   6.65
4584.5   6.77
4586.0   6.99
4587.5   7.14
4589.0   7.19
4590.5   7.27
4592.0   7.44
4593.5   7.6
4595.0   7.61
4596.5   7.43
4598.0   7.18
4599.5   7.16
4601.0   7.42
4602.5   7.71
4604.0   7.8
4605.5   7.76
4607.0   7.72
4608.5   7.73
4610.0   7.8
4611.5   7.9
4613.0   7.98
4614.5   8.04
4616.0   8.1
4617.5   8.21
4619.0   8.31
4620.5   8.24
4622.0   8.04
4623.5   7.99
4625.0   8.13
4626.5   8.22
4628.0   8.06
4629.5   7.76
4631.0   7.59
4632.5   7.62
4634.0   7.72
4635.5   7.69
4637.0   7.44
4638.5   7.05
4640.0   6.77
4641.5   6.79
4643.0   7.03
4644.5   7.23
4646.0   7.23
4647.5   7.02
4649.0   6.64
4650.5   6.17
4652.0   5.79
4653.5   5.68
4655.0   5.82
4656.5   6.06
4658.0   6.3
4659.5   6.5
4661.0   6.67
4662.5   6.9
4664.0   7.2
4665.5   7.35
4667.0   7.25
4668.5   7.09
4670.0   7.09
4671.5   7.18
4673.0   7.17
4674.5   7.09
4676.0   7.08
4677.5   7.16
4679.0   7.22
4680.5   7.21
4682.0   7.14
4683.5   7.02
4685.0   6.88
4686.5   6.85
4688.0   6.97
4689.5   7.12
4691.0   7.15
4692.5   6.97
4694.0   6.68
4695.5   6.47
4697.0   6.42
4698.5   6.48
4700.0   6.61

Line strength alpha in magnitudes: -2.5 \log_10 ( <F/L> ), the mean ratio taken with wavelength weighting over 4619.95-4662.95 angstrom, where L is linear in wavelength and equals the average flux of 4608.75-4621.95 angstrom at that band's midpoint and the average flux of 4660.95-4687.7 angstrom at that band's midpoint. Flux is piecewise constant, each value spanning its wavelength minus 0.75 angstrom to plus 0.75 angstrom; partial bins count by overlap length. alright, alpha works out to 0.08 mag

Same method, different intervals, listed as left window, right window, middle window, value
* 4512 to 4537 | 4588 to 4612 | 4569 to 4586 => 0.08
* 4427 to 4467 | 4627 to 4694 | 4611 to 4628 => -0.09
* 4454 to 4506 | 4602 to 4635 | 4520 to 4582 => 0.19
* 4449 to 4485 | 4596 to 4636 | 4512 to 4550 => 0.17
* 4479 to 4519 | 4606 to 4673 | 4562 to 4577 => 0.15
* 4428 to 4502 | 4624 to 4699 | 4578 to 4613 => 0.03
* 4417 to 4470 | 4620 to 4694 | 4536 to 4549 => 0.22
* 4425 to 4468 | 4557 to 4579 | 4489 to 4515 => 0.07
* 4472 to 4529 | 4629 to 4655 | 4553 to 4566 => 0.18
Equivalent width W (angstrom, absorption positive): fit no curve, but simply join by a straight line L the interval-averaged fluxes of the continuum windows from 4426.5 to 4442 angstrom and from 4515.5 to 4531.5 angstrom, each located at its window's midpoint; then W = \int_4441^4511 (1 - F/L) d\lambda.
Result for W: 2.9 angstrom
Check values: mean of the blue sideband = 9.9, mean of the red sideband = 7.35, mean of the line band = 8.34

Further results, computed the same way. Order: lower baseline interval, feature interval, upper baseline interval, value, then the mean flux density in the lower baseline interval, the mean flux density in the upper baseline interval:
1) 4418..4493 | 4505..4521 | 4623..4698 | 1.84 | 9.16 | 7.03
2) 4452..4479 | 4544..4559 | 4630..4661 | 2.33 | 8.81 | 6.81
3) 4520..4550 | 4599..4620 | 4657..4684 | -2.38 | 7.07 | 7.03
